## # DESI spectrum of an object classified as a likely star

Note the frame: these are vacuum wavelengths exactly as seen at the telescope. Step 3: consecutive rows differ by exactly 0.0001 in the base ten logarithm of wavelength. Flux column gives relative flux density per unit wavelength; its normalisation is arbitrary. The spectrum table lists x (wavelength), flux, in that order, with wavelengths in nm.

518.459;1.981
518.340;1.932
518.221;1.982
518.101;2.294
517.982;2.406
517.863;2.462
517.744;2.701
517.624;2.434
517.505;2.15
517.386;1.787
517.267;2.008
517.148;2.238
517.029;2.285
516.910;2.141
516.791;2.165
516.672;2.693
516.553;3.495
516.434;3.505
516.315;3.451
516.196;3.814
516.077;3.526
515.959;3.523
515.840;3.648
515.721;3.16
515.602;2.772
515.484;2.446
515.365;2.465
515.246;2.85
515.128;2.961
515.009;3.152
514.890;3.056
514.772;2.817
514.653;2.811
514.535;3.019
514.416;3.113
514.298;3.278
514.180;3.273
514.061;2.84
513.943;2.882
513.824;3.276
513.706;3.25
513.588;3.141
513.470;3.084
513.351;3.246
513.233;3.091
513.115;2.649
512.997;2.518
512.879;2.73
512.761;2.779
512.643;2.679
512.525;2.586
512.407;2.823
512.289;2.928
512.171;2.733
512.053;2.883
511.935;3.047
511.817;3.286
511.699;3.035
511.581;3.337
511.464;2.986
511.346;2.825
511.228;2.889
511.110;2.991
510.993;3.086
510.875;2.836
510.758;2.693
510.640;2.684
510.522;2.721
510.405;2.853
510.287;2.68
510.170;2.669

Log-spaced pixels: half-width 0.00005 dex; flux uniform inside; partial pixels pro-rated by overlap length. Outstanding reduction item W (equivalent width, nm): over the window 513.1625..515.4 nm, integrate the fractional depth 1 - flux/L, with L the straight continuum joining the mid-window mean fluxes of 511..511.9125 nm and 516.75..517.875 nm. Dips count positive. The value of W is -0.32 nm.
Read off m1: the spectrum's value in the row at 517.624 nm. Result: 2.434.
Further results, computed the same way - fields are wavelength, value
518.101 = 2.294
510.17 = 2.669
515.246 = 2.85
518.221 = 1.982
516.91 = 2.141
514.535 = 3.019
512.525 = 2.586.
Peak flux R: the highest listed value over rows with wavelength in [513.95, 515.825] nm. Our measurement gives 3.278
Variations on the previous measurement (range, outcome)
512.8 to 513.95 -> 3.276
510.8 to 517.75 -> 3.814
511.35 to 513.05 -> 3.337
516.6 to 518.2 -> 2.701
